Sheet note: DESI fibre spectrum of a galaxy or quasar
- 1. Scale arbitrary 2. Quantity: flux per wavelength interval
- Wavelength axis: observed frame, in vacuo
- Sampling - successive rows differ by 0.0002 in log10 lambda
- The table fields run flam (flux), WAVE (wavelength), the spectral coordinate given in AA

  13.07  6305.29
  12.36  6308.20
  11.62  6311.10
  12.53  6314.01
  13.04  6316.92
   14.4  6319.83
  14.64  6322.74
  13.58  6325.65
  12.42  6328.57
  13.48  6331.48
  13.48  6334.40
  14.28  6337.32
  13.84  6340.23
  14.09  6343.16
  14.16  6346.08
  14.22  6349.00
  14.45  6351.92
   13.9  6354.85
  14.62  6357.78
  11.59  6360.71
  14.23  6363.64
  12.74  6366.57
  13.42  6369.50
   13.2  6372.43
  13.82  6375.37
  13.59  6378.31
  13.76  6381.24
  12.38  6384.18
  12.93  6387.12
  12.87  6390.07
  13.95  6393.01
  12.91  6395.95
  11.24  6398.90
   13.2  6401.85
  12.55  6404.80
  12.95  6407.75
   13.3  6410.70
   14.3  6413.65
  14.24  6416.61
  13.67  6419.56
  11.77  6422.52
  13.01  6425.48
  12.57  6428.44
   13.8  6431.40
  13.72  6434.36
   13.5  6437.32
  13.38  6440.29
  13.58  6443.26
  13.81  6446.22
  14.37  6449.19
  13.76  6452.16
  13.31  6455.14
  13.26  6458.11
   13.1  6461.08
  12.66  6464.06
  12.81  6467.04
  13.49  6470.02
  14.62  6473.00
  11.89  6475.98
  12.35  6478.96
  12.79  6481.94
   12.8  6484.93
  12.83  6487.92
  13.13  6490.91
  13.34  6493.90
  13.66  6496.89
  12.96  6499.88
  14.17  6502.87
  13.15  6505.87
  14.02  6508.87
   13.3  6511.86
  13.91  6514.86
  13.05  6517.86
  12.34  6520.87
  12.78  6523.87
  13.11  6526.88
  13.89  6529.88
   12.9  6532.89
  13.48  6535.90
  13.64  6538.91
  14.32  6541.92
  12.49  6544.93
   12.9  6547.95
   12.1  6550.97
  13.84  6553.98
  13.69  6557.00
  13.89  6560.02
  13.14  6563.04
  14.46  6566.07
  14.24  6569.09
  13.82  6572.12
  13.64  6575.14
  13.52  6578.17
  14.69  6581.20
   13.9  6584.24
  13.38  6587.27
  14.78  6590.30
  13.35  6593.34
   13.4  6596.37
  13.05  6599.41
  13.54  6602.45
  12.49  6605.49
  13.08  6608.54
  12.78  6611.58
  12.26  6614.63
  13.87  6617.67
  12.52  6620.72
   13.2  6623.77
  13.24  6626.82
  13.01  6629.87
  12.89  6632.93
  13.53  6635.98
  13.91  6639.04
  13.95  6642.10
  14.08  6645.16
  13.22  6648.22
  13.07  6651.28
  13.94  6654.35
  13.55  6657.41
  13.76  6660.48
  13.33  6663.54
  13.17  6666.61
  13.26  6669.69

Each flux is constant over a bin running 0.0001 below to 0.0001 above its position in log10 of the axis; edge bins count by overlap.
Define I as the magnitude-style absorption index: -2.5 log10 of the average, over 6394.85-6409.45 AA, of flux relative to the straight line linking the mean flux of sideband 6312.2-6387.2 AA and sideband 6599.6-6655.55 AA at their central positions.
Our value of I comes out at 0.08 mag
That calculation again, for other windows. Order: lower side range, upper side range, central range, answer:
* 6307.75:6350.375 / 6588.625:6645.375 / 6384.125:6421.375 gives 0.03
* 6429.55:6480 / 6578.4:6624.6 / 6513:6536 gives 0.02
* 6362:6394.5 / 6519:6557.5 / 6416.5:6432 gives 0.02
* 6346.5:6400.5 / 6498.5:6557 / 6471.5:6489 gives 0.04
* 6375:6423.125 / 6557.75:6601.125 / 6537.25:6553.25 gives 0.04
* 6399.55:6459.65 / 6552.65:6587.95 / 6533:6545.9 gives 0.02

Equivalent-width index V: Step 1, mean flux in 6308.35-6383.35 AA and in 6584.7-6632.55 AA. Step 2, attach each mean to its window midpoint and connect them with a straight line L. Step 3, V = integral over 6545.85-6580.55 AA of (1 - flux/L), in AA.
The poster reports -0.8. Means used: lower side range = 13.5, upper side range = 13.2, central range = 13.6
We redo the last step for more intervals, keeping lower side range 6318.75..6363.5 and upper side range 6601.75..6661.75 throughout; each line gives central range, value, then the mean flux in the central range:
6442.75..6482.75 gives 1.0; 13.3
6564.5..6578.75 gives -0.6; 14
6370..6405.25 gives 1.7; 13.1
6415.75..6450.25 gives 0.6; 13.4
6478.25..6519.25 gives 0.8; 13.3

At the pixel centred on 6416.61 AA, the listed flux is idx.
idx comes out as 14.24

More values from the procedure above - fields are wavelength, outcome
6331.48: 13.48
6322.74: 14.64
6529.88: 13.89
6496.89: 13.66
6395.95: 12.91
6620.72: 12.52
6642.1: 13.95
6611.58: 12.78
